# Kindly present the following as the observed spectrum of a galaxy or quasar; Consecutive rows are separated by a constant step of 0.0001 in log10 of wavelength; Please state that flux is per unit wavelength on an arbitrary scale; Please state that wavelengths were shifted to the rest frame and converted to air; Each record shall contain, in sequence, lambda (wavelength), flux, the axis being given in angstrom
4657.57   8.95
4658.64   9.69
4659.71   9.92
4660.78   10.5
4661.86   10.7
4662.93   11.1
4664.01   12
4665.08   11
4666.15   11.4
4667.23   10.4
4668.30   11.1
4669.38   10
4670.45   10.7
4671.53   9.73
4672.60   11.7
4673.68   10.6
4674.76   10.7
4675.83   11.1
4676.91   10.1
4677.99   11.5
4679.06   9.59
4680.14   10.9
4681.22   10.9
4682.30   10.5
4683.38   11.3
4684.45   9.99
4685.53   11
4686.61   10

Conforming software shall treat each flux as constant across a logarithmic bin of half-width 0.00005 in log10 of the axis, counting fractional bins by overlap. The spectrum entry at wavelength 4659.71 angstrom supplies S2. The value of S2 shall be 9.92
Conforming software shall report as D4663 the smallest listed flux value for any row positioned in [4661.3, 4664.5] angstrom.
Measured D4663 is 10.7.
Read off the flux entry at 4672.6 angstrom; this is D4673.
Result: 11.7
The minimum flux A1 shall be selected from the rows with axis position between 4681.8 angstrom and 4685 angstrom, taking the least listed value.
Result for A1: 9.99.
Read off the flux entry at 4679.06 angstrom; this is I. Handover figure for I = 9.59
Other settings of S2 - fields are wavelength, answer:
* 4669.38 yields 10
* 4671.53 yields 9.73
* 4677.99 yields 11.5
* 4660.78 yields 10.5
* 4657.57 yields 8.95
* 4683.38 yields 11.3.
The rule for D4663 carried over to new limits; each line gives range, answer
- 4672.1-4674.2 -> 10.6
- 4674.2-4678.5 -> 10.1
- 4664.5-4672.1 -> 9.73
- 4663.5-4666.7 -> 11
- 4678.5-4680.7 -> 9.59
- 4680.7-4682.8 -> 10.5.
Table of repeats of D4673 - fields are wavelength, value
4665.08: 11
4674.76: 10.7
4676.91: 10.1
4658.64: 9.69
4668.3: 11.1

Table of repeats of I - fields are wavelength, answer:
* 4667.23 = 10.4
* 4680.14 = 10.9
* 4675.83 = 11.1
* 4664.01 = 12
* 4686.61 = 10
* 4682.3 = 10.5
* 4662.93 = 11.1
